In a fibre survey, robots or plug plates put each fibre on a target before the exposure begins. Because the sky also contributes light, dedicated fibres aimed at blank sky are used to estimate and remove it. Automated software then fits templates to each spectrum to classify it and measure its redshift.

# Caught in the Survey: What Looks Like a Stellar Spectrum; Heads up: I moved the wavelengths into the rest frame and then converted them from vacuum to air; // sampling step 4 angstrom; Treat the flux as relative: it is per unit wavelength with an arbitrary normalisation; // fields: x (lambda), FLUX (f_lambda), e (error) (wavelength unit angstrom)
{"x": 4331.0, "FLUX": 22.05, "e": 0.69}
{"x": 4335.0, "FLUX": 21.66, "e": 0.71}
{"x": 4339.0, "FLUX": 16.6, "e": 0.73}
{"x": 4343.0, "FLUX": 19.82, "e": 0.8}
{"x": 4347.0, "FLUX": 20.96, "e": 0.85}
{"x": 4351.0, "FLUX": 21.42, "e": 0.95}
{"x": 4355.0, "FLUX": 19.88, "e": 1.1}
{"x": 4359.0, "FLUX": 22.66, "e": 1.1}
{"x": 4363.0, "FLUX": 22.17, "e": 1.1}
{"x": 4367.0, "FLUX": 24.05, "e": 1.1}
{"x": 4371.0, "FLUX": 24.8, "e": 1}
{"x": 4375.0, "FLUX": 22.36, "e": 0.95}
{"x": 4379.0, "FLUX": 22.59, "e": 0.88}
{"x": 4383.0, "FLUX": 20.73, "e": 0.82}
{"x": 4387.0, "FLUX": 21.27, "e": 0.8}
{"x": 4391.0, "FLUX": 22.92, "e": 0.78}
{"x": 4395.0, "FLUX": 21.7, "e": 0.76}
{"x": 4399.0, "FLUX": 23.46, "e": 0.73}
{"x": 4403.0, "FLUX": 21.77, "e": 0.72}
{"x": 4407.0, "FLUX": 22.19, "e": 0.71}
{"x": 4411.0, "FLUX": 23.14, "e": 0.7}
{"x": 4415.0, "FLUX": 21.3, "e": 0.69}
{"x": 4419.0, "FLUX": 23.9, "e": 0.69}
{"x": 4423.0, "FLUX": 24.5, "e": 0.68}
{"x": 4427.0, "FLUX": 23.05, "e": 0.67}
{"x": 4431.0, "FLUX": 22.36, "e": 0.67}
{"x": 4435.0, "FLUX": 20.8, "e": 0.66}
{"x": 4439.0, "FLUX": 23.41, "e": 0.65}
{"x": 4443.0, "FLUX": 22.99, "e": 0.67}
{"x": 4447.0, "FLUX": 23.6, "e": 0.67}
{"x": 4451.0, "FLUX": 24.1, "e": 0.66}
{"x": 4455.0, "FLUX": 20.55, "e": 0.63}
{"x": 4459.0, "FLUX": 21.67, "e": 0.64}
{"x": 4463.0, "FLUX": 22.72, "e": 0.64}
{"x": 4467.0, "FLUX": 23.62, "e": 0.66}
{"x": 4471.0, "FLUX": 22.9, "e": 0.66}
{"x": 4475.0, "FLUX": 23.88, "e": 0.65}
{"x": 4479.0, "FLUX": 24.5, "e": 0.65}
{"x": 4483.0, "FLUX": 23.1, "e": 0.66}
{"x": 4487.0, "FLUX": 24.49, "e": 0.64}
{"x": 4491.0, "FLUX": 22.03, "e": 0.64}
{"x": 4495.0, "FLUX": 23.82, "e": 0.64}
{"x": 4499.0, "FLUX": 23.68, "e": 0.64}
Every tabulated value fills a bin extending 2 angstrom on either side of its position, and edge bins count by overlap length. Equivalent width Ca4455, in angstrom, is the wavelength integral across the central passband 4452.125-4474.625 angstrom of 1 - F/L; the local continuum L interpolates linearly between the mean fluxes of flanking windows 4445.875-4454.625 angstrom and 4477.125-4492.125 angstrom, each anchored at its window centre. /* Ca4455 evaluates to 0.88 angstrom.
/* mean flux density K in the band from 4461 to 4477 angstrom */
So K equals 23.3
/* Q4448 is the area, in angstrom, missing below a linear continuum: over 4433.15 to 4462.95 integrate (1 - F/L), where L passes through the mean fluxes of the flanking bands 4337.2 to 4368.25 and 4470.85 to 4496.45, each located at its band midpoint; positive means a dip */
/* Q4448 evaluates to 0.5 angstrom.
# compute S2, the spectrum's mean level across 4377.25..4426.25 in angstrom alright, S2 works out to 22.5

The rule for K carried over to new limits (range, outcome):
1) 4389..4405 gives 22.5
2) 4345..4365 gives 21.4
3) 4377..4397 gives 21.8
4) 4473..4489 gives 24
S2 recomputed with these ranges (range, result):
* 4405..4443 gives 22.8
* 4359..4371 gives 23.3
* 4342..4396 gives 22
